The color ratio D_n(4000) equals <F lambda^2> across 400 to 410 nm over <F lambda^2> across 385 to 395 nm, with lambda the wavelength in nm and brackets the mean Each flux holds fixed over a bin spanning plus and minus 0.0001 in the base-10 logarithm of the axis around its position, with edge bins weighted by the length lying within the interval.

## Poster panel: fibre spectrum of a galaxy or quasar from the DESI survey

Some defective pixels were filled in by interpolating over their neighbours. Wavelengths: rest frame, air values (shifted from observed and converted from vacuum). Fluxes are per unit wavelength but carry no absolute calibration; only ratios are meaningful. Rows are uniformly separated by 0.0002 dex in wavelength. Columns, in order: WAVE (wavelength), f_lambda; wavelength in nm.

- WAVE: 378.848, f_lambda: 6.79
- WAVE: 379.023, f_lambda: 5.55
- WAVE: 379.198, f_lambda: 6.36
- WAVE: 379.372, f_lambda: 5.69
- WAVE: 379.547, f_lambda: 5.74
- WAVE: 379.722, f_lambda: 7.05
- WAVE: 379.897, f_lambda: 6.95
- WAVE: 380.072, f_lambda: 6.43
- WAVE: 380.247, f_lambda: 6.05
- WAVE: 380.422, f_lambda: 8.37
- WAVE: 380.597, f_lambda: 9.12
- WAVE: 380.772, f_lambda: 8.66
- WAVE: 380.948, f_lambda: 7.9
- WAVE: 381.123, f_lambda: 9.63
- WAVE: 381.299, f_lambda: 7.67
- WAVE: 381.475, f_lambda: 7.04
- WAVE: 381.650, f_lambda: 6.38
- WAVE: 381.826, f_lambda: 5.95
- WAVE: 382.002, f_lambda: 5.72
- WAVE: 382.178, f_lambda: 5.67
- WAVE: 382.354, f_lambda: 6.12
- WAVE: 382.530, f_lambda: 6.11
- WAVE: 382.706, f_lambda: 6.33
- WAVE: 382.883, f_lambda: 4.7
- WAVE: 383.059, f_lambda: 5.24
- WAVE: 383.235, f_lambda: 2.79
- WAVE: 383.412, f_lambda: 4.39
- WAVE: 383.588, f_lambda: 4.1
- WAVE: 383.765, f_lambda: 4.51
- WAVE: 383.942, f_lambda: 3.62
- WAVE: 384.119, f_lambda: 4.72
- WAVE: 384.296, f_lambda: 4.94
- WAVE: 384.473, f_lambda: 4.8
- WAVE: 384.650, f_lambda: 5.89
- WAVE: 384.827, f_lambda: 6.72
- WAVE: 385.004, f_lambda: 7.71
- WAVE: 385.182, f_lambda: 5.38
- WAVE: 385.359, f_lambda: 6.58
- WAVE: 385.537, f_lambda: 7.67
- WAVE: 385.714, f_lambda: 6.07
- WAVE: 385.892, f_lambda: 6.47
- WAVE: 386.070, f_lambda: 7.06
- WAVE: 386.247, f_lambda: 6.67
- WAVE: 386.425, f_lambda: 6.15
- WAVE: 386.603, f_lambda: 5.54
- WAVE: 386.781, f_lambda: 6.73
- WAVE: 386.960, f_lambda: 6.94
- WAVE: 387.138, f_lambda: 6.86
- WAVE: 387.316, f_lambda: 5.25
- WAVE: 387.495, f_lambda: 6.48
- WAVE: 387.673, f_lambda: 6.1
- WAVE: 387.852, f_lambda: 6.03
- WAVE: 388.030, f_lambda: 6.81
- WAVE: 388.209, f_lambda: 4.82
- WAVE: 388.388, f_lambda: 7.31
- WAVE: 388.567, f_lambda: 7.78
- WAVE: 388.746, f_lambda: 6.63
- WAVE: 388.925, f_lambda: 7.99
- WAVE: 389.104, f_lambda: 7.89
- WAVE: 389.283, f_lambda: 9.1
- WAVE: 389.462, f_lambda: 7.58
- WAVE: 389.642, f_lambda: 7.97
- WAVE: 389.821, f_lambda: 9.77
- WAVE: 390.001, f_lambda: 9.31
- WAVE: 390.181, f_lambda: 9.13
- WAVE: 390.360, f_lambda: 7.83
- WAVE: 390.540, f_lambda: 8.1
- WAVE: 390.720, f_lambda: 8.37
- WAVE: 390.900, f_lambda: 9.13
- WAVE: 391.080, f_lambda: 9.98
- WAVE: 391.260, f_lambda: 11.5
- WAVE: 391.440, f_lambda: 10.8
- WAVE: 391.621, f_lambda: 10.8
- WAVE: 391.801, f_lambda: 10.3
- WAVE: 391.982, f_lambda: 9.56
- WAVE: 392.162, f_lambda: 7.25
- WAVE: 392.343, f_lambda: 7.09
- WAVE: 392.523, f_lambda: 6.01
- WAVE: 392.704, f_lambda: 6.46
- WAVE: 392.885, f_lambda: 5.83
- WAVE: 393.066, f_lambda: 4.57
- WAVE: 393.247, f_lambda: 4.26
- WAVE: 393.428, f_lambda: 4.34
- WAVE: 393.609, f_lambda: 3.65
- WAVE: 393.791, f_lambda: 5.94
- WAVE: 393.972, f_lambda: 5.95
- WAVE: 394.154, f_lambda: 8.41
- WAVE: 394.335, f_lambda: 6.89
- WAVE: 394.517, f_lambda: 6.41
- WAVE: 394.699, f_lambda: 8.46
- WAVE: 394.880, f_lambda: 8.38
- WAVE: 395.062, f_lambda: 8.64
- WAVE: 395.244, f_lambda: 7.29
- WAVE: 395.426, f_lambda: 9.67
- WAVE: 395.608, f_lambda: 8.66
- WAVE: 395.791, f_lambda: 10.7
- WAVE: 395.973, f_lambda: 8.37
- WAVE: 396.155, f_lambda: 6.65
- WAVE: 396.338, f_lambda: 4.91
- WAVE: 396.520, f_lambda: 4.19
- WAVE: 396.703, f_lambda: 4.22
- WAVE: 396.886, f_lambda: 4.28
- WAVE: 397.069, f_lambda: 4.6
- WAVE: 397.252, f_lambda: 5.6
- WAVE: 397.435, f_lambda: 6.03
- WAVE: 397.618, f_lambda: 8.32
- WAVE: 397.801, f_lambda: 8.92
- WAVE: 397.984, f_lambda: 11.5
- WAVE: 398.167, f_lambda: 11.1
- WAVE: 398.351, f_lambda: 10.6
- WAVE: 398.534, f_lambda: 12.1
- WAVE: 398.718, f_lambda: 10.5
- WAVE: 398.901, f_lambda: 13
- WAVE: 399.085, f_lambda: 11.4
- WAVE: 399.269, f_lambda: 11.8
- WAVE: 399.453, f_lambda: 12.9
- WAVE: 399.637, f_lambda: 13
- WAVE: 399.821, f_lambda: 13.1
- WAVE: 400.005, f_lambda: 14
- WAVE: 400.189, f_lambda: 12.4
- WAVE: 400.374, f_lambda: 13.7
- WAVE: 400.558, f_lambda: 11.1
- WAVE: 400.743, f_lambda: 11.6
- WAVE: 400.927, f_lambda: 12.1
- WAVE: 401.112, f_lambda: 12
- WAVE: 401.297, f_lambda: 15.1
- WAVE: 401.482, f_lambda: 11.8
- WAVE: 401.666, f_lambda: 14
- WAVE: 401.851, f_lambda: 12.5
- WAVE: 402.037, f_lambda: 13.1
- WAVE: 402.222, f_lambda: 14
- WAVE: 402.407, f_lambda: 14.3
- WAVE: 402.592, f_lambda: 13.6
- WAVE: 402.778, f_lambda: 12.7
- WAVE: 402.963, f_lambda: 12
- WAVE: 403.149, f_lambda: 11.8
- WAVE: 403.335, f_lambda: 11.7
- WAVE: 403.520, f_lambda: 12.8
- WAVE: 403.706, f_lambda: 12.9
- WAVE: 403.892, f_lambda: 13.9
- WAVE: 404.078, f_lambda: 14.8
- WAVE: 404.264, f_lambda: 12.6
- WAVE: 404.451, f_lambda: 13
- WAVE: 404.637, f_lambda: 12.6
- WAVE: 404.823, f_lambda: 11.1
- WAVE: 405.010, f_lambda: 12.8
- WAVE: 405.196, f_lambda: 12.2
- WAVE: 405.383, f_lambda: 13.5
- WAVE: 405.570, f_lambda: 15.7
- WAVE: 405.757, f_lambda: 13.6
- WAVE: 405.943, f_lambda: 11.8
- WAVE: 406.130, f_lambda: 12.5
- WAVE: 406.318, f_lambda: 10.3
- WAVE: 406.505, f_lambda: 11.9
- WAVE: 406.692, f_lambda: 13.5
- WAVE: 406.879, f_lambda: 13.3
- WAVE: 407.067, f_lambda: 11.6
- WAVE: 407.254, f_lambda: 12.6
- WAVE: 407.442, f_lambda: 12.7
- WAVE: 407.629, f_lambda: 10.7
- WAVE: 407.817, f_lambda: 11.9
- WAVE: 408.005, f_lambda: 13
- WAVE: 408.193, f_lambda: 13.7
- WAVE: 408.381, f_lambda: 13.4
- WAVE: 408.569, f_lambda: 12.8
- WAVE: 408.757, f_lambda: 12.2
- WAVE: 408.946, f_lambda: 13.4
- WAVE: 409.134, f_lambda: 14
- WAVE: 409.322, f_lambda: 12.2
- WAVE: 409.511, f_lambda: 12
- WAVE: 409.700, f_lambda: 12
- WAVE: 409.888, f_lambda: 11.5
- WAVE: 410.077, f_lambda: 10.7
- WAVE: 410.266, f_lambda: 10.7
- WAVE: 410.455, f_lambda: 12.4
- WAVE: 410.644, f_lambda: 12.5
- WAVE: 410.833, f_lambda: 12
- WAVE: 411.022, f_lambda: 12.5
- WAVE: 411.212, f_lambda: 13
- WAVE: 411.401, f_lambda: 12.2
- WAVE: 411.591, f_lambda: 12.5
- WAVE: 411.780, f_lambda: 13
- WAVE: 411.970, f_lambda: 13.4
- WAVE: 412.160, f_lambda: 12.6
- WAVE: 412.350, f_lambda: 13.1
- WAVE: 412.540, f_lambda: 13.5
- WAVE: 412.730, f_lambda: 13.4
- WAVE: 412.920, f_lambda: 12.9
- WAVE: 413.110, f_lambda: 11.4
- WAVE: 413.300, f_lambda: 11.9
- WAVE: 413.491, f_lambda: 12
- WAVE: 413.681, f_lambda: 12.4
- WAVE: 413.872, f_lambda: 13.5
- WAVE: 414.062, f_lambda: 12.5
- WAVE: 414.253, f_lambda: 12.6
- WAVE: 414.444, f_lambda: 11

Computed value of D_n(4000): 1.88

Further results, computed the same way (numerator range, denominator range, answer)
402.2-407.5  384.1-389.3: 2.16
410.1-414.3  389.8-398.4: 1.79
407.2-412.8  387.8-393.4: 1.74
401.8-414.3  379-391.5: 2.07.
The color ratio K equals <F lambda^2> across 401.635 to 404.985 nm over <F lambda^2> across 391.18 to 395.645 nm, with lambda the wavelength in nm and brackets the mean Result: 1.8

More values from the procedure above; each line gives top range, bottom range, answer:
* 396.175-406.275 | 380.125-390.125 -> 1.91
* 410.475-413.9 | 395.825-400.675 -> 1.41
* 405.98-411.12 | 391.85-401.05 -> 1.52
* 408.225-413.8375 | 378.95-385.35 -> 2.37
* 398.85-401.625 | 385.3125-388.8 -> 2.08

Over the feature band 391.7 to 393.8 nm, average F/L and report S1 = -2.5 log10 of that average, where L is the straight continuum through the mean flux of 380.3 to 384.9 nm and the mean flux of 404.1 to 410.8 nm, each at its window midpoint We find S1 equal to 0.34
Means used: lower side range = 6.04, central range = 6.31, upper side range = 12.5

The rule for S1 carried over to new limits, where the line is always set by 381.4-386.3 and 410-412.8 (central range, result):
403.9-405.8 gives -0.21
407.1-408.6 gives -0.08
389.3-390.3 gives -0.22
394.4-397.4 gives 0.24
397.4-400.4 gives -0.21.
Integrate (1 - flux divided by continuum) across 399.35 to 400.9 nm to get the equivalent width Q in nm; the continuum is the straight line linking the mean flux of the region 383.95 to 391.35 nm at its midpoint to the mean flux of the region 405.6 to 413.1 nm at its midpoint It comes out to -0.38 nm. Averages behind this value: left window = 7.13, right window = 12.5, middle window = 12.7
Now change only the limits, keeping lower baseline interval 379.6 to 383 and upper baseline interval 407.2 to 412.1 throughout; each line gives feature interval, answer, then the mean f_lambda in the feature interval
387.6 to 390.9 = 0.28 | 7.74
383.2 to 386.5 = 0.86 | 5.64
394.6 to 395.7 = 0.13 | 8.5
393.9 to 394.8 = 0.21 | 7.27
